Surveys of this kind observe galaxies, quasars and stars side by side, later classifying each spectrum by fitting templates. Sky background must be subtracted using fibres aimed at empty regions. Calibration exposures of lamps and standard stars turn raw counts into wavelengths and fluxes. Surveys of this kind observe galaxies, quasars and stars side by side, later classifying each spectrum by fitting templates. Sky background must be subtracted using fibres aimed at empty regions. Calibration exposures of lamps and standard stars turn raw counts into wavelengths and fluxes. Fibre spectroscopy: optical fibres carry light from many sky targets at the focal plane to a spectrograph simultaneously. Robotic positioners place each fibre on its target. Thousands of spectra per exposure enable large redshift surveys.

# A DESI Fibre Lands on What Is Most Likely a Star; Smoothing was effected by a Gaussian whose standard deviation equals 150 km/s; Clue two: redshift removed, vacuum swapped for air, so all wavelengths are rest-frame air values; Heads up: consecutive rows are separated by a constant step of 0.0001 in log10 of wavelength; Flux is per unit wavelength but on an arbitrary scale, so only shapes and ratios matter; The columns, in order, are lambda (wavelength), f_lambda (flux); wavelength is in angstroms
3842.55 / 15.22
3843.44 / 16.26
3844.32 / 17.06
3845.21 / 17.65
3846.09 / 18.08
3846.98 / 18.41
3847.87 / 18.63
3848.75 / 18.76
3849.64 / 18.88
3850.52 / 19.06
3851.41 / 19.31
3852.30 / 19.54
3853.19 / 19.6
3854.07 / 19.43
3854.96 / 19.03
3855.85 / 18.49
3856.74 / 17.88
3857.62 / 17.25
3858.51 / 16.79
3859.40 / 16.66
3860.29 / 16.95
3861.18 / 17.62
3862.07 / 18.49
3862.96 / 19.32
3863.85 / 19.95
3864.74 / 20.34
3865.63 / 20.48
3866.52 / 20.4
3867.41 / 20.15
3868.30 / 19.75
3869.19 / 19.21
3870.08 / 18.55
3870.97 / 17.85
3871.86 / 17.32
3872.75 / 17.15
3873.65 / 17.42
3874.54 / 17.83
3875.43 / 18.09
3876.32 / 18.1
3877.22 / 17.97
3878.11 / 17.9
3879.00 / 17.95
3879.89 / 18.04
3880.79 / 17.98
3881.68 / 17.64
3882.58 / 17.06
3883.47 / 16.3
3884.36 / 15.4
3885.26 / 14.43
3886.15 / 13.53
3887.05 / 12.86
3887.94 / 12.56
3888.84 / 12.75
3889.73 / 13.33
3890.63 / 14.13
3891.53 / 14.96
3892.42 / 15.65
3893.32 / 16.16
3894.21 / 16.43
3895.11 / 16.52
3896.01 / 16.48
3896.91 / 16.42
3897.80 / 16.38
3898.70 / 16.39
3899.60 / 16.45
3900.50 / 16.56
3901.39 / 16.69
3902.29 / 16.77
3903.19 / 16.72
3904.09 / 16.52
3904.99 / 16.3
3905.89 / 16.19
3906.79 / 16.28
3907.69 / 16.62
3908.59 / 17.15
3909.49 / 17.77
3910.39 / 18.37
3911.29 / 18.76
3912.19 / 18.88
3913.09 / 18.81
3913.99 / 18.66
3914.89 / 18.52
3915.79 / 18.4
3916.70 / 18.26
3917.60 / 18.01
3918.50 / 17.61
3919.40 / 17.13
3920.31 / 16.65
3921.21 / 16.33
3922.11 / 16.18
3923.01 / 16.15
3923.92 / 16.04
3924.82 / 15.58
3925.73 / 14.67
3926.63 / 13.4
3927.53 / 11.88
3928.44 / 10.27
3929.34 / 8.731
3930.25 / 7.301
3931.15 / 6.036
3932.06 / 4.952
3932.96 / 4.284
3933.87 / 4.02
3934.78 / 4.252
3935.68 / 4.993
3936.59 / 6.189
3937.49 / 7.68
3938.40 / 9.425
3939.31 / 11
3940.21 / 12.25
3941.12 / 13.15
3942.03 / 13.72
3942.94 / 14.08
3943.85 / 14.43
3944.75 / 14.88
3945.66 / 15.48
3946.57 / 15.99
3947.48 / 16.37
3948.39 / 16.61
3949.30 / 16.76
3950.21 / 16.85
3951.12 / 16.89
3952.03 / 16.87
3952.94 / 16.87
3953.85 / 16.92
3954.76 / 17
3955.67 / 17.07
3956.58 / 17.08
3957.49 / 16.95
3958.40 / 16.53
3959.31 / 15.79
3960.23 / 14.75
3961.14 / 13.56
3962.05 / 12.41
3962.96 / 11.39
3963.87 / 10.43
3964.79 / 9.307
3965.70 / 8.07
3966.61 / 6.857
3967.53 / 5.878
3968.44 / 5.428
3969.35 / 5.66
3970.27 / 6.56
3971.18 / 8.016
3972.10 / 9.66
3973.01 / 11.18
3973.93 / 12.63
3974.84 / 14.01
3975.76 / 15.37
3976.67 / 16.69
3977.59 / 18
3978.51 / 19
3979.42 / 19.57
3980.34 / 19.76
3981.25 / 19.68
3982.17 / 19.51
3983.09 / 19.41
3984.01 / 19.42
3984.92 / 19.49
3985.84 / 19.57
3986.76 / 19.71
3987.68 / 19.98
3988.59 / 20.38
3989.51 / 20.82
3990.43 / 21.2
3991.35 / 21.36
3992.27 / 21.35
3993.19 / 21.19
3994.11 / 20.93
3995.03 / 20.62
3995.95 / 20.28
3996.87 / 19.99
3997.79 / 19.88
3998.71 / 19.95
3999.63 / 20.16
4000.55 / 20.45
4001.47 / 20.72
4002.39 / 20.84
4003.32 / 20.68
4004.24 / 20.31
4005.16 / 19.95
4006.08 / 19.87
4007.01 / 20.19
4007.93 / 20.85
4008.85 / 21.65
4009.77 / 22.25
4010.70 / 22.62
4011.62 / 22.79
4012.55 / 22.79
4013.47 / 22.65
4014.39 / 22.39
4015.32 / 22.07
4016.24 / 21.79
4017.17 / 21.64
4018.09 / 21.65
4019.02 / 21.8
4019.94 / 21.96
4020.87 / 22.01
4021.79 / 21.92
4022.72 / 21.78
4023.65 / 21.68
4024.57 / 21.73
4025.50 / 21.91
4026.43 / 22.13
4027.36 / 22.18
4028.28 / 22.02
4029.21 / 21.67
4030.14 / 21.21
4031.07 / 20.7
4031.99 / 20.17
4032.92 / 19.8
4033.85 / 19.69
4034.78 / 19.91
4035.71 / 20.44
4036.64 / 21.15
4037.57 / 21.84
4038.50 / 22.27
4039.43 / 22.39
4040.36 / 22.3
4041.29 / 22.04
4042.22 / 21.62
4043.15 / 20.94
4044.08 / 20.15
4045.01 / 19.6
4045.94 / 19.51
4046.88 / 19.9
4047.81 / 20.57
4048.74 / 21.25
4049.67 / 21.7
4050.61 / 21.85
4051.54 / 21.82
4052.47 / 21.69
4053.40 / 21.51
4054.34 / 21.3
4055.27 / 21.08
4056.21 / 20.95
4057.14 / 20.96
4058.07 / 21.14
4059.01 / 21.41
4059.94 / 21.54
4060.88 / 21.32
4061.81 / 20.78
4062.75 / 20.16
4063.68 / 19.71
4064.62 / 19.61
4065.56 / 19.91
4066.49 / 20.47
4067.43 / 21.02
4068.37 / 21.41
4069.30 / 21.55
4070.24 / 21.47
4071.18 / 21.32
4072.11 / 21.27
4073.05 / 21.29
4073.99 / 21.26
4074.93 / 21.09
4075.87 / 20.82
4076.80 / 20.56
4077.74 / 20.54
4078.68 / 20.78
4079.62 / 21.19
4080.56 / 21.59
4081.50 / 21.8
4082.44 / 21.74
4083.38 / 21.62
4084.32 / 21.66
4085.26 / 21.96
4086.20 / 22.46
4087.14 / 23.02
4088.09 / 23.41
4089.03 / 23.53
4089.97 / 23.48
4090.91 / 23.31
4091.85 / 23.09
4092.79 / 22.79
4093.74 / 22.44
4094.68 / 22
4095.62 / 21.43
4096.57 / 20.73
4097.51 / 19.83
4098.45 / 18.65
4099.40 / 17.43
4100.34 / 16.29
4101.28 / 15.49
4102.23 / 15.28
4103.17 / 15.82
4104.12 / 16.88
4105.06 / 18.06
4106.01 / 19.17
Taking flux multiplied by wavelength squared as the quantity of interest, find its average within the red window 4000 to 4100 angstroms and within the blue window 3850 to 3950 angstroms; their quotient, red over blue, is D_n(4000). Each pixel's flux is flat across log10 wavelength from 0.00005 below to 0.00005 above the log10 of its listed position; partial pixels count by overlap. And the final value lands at 1.47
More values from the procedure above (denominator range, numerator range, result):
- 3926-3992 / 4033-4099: 1.64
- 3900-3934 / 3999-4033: 1.50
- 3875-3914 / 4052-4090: 1.42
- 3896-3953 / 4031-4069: 1.55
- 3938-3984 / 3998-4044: 1.56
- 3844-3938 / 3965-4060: 1.30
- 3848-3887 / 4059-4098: 1.32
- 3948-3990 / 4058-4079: 1.46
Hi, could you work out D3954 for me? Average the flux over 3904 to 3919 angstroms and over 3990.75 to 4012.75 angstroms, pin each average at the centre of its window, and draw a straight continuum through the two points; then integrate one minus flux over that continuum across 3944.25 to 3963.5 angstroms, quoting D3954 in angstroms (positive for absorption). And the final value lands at 3.4 angstroms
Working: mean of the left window 17.7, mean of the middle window 15.8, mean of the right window 20.9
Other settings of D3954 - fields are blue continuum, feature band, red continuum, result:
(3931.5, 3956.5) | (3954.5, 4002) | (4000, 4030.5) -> 2.51 angstroms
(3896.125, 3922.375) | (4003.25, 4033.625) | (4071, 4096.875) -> -2.12 angstroms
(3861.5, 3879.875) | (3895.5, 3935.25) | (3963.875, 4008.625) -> 7.13 angstroms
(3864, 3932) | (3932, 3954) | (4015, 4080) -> 6.88 angstroms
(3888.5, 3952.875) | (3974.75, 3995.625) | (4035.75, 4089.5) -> -2.32 angstroms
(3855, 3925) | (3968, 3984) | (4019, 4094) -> 4.20 angstroms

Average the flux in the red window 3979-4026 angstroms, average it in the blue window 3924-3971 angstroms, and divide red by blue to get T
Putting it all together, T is 1.8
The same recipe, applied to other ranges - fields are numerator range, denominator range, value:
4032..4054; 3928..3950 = 1.98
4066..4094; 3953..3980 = 1.69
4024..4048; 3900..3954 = 1.47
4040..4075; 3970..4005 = 1.14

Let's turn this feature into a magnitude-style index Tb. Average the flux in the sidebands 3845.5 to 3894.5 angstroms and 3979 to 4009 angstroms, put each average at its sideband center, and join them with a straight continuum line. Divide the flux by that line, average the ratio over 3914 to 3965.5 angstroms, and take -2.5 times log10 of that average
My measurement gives 0.38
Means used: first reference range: 17.5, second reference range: 20.3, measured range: 13.5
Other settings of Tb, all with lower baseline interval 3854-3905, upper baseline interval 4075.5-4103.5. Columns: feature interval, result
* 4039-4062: -0.05 mag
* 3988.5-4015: -0.09 mag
